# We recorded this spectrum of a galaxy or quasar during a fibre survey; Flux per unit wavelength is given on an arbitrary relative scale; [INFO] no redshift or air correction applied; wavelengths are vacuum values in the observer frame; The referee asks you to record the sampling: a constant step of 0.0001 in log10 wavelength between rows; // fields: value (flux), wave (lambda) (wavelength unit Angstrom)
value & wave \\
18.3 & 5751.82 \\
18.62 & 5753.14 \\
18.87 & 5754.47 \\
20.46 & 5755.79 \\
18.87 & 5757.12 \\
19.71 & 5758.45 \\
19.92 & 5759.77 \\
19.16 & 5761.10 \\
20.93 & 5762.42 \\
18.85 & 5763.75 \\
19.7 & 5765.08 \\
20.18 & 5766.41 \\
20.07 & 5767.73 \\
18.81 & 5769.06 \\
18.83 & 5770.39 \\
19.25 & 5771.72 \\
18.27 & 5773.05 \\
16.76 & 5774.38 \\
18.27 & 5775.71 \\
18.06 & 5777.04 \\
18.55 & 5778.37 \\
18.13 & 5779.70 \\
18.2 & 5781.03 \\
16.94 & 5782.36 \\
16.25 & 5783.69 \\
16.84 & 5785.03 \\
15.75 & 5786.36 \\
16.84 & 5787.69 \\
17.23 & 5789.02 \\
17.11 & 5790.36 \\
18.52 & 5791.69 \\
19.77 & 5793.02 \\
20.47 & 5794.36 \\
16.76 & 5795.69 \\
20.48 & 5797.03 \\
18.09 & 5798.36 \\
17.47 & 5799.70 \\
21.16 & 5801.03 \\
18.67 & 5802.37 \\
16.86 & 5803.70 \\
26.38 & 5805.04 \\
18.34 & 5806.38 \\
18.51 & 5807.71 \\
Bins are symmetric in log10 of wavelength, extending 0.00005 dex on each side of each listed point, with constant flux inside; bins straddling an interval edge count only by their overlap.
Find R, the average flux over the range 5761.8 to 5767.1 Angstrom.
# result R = 19.9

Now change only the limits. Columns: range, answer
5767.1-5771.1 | 19.2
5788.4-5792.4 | 17.7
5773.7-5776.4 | 17.5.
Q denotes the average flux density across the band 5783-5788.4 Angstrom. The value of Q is 16.4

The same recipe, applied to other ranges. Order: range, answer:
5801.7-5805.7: 20.6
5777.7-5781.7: 18.3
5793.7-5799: 19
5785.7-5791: 16.7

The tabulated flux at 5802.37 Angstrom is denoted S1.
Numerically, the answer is 18.67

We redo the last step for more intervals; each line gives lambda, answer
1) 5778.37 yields 18.55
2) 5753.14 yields 18.62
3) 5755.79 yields 20.46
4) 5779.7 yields 18.13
